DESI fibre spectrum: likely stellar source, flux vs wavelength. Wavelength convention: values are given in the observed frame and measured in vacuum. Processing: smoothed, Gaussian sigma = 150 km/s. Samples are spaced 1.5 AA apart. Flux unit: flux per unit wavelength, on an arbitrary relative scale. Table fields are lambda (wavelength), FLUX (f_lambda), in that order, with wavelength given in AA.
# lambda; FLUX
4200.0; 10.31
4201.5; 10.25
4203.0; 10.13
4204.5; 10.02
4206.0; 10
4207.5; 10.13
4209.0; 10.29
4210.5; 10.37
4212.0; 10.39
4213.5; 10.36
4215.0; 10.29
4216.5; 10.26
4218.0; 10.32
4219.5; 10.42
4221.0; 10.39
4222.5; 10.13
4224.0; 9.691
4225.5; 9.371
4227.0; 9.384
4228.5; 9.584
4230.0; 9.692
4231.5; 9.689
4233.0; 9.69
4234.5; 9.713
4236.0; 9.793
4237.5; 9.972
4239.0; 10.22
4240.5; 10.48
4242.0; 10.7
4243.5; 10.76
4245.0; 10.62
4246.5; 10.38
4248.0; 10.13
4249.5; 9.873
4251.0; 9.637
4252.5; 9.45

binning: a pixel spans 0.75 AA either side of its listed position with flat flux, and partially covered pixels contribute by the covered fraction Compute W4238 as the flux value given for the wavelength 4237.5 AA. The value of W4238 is 9.972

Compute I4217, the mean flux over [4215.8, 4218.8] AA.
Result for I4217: 10.3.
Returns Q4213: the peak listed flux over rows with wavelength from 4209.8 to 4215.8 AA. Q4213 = 10.39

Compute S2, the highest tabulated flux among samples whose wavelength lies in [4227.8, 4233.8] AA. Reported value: 9.692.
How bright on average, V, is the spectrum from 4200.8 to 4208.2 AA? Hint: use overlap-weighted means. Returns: 10.1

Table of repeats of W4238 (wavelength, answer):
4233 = 9.69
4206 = 10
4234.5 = 9.713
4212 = 10.39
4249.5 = 9.873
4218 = 10.32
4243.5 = 10.76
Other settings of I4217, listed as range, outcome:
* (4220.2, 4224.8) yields 10.1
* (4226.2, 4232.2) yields 9.58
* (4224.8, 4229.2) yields 9.45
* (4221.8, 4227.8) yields 9.64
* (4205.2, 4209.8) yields 10.1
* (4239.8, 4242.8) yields 10.6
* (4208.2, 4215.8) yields 10.3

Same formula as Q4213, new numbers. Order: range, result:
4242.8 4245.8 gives 10.76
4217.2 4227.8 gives 10.42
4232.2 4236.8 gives 9.793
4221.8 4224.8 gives 10.13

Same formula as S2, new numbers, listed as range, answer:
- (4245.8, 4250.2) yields 10.38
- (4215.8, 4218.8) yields 10.32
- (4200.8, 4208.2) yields 10.25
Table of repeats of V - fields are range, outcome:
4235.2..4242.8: 10.2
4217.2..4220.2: 10.4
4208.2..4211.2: 10.3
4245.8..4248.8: 10.2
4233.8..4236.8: 9.76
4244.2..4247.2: 10.5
